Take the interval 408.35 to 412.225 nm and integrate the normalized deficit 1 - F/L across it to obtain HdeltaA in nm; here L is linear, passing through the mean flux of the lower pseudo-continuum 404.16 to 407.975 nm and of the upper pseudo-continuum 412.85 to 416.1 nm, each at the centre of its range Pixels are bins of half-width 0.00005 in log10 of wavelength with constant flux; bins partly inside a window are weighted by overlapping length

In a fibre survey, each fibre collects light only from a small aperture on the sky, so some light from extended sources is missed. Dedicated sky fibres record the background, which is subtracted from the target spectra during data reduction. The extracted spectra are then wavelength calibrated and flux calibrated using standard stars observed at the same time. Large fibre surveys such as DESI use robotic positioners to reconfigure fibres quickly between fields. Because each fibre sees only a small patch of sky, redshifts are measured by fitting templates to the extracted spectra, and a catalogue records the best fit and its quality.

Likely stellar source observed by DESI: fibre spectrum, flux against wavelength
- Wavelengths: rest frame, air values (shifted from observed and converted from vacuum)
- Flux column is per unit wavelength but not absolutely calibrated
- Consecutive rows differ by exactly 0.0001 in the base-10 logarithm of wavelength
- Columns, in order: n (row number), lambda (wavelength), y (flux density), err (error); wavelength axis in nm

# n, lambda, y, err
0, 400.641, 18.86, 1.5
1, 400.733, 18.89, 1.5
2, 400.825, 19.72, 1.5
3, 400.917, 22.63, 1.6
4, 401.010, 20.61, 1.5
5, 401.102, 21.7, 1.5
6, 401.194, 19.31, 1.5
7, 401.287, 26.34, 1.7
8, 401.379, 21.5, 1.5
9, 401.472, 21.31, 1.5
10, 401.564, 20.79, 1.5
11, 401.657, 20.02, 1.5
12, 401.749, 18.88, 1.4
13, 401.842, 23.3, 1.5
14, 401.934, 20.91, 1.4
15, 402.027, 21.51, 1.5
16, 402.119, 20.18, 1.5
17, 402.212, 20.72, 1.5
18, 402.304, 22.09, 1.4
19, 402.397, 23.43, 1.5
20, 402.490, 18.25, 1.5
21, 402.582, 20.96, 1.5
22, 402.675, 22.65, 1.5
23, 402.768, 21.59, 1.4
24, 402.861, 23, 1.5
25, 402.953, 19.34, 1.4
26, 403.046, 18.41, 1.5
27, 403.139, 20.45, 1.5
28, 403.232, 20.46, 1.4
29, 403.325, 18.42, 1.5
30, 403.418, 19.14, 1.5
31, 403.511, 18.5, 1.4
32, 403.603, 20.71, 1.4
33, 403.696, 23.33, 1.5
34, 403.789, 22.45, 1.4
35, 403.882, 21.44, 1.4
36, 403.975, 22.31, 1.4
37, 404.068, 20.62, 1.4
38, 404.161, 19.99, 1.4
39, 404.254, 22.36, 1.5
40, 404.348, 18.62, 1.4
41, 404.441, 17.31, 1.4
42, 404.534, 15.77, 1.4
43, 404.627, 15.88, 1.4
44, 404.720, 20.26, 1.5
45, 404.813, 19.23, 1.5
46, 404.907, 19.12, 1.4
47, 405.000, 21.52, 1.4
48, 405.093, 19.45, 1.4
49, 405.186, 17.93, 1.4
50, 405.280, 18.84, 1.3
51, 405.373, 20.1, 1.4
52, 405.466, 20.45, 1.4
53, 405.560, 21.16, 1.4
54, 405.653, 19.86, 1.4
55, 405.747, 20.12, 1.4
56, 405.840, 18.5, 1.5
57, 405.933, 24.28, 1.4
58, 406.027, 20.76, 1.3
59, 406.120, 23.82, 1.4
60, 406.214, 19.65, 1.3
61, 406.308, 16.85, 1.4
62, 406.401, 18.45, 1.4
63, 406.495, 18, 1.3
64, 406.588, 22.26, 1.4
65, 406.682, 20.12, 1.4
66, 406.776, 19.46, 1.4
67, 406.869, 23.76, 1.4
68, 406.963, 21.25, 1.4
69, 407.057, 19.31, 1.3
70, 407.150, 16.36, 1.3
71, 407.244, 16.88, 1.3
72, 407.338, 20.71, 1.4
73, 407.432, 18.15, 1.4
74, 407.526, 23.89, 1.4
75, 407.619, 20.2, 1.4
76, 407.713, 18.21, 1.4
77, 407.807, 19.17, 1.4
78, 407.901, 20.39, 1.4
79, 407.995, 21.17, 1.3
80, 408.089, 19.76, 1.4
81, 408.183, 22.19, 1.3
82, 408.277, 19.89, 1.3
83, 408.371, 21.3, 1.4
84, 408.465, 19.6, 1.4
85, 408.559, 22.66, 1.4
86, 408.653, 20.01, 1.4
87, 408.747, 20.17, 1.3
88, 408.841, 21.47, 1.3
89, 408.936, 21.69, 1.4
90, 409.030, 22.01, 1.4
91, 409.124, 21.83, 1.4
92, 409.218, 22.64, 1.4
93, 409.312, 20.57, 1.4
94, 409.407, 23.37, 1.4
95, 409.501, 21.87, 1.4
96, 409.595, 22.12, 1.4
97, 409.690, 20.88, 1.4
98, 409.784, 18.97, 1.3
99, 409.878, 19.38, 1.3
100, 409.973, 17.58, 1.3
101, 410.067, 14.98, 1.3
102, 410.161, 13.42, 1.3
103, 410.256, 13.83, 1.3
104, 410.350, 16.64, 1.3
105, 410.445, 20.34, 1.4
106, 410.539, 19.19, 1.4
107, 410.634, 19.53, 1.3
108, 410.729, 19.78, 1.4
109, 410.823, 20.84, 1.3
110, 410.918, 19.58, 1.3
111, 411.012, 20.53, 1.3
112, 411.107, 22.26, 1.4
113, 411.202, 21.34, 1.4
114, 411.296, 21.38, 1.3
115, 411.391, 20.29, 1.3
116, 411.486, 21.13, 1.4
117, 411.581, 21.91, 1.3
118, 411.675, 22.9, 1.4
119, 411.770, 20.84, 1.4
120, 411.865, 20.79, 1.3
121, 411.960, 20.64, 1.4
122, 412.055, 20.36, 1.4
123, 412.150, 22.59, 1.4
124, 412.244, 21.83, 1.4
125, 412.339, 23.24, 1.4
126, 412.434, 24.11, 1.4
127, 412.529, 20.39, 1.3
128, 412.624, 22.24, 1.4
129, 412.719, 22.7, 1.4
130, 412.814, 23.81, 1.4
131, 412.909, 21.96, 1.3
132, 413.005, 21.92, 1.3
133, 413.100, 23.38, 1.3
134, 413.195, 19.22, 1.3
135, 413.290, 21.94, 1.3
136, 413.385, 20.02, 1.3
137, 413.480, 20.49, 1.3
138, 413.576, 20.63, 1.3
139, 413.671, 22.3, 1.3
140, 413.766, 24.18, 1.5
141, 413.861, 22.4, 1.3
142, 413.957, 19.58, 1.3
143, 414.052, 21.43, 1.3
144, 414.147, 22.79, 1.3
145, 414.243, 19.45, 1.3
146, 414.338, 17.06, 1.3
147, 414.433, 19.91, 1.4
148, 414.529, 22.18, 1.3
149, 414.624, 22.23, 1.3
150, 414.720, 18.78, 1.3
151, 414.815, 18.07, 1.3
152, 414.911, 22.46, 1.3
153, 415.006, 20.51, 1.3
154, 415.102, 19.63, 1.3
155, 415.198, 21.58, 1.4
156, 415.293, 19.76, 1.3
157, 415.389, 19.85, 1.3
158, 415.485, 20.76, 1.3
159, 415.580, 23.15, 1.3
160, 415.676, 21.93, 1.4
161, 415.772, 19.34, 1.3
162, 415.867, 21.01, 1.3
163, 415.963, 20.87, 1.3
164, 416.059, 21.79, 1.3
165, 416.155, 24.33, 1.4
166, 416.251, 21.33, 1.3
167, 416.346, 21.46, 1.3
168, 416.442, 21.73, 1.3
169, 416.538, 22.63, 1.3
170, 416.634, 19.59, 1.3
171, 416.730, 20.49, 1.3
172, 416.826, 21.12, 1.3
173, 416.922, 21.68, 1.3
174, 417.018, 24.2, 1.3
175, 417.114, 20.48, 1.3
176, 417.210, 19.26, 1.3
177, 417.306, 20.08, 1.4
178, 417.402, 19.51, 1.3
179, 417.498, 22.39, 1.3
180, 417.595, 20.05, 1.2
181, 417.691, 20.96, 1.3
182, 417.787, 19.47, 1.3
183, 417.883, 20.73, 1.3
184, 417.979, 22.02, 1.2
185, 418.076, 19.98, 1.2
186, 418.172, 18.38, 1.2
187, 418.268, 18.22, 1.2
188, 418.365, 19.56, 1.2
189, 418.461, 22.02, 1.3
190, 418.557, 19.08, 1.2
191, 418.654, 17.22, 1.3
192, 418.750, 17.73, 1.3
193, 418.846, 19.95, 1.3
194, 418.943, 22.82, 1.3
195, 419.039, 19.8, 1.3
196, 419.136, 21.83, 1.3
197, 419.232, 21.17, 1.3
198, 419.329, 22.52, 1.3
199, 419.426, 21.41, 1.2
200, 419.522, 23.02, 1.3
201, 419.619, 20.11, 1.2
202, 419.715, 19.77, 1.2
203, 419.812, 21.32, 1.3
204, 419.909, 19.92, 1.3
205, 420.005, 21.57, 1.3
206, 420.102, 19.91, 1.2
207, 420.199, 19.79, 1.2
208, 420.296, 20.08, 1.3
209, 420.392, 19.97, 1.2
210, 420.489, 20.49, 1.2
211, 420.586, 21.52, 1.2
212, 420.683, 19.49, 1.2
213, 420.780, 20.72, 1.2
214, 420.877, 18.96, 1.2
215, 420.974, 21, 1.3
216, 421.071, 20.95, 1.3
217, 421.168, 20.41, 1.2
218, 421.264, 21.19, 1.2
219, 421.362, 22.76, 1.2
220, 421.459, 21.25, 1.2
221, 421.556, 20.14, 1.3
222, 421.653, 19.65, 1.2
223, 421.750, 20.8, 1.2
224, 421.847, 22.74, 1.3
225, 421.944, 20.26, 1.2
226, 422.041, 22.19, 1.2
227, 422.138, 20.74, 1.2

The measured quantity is 0.00 nm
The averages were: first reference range 19.7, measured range 20.3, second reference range 21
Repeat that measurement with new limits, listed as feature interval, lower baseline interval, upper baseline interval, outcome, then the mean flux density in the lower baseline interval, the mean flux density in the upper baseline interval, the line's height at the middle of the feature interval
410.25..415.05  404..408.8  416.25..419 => -0.18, 19.9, 20.5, 20.2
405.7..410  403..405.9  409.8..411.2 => -0.32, 19.8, 18.5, 19.1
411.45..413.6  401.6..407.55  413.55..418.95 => -0.12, 20.2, 20.7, 20.6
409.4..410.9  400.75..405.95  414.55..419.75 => 0.13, 20.5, 20.7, 20.6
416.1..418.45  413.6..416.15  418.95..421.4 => 0.00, 20.9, 20.8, 20.9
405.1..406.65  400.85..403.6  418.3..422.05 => 0.06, 20.9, 20.6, 20.8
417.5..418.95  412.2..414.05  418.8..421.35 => 0.08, 21.9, 20.8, 21.1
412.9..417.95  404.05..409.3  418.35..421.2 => -0.16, 20.1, 20.5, 20.4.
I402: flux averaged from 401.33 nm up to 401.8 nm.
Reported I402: 20.6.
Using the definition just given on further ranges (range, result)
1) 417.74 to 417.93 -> 20.1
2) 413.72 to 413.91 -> 23.2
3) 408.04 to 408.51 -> 20.6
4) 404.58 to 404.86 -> 18.5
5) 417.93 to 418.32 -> 19.6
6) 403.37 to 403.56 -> 18.9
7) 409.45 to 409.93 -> 20.6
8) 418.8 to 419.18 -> 21.1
